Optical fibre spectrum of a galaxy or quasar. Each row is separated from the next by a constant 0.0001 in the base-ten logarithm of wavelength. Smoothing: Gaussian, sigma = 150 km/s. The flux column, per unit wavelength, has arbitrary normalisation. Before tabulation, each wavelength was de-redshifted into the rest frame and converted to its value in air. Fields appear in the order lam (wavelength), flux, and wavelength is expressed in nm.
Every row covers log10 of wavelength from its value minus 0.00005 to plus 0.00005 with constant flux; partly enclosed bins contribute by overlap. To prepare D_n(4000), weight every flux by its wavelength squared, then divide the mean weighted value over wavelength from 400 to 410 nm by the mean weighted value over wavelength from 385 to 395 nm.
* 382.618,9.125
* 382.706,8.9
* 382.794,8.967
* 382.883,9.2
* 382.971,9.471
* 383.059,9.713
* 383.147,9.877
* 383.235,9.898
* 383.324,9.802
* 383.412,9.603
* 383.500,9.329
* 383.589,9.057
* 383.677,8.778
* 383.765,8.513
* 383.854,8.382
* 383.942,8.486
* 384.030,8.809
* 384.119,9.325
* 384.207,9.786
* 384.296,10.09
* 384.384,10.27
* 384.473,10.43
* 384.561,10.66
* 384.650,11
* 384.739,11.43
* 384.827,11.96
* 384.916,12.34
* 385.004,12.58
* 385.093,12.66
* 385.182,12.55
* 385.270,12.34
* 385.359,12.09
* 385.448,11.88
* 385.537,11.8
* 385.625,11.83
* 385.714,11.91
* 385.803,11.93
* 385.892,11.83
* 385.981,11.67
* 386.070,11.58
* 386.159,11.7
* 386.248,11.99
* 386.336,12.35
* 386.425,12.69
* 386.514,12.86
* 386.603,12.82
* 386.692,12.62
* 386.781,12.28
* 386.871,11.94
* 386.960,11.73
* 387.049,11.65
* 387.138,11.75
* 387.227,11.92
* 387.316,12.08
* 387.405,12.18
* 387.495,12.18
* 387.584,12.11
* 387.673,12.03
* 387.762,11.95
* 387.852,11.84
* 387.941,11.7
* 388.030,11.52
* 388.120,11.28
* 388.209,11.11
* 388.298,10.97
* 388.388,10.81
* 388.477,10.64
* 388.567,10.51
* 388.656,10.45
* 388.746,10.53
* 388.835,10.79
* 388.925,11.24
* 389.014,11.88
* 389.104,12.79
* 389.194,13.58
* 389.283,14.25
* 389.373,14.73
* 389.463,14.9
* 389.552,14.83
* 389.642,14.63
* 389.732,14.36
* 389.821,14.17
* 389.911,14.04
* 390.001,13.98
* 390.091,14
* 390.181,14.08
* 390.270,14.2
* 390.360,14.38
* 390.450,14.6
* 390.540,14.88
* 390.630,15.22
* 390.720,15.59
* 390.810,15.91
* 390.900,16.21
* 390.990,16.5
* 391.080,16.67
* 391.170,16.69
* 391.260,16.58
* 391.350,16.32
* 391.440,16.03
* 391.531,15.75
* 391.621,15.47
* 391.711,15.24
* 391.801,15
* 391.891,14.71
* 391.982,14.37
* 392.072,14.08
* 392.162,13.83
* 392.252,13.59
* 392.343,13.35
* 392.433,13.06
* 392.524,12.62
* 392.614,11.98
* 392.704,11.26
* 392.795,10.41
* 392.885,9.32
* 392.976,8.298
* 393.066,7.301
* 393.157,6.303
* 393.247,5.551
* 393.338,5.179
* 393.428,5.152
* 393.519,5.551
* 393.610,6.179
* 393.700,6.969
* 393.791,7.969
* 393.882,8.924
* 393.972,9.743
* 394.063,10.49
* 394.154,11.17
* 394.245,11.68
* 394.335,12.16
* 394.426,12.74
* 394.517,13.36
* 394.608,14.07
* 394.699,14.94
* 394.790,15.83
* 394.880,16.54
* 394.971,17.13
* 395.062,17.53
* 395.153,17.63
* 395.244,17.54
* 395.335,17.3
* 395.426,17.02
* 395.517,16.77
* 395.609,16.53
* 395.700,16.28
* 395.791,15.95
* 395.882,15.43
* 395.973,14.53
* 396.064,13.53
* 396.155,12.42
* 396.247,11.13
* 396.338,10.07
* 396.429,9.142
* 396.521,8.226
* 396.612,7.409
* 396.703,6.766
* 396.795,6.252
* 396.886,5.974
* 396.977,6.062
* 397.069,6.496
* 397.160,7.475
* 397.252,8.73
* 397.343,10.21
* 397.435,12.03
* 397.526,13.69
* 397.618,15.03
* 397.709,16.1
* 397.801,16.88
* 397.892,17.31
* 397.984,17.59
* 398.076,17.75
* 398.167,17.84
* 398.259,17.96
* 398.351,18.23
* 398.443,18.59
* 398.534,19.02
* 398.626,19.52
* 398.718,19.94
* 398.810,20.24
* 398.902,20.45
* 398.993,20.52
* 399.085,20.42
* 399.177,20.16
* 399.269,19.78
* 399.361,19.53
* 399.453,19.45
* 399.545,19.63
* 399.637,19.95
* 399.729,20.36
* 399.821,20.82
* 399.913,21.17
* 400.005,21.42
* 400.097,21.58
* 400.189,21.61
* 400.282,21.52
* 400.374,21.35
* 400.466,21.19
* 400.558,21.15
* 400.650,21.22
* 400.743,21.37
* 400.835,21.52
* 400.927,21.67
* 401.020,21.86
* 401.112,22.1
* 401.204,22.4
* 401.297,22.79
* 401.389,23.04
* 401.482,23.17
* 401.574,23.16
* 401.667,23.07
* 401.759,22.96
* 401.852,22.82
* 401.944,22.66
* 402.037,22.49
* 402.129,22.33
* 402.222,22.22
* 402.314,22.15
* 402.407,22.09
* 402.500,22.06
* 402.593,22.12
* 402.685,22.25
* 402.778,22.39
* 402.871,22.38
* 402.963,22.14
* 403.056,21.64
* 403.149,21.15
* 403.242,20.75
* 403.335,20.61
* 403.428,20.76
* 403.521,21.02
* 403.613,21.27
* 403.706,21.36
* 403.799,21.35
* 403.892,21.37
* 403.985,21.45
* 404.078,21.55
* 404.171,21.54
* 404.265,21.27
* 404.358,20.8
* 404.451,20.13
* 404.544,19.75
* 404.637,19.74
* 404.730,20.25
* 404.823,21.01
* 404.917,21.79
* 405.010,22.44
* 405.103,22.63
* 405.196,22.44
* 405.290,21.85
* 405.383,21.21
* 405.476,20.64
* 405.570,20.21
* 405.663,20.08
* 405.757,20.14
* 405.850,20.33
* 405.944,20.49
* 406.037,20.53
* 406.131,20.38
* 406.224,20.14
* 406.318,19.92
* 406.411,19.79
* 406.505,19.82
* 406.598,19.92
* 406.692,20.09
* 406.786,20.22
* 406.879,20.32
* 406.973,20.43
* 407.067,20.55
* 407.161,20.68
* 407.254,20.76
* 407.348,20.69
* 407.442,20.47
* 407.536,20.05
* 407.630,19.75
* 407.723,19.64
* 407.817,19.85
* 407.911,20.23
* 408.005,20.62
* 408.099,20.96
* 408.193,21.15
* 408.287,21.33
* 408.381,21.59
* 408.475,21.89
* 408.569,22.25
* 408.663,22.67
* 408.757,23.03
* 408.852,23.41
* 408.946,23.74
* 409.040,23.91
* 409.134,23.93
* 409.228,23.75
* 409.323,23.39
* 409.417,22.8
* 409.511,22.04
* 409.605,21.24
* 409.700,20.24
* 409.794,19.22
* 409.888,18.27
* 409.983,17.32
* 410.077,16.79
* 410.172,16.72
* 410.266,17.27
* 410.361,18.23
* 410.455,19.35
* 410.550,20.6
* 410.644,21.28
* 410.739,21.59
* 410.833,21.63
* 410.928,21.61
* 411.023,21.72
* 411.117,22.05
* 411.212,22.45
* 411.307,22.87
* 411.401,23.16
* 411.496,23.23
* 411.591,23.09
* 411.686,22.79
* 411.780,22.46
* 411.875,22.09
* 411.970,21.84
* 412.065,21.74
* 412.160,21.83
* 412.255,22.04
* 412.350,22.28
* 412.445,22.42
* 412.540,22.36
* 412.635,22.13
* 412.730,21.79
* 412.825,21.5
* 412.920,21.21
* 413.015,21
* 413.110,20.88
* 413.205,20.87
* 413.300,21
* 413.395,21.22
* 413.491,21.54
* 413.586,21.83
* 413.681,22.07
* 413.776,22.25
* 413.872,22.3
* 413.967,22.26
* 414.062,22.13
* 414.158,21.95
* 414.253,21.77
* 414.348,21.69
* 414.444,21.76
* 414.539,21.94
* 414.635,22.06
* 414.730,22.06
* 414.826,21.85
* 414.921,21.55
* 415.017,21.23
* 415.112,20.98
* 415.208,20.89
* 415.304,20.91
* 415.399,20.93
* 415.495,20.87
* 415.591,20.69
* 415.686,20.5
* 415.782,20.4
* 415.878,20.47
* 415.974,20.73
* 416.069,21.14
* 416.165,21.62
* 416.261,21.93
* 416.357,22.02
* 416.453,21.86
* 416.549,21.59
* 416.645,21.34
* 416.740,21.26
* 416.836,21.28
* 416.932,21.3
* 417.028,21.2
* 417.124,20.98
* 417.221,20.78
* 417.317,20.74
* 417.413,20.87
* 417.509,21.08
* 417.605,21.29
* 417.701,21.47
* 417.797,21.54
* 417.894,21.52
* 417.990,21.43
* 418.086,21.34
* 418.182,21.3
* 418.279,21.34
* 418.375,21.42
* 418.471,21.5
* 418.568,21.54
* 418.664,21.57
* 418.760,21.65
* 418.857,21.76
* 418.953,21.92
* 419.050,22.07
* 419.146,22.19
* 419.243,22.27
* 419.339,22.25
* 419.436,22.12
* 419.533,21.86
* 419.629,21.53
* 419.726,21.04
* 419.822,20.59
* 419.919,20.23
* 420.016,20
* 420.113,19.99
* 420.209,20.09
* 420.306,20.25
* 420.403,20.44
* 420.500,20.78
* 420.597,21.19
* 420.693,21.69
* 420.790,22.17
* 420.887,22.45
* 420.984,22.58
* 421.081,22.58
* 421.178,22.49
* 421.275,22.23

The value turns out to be 1.9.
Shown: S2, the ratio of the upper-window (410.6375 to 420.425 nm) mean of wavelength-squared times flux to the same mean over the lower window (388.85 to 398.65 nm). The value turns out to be 1.8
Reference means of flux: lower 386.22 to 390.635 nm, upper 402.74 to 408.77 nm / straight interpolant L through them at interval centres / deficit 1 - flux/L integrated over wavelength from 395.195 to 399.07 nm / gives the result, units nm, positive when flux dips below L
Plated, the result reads 0.60 nm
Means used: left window 12.6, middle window 14.2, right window 20.9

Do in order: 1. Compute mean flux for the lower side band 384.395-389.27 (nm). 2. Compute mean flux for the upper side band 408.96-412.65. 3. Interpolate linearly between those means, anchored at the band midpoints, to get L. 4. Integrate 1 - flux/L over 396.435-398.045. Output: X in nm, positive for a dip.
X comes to 0.53 nm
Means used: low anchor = 11.8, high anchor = 21.4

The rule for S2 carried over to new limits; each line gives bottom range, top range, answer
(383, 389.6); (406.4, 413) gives 2.09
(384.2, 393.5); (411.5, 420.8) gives 1.97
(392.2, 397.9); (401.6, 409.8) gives 1.94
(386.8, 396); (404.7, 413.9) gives 1.79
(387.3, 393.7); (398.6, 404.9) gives 1.80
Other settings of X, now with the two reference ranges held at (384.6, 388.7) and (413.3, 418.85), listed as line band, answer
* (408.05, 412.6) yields -0.47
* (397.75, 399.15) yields -0.28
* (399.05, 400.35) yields -0.36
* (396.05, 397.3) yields 0.55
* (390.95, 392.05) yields -0.19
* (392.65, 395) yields 0.68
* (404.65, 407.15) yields -0.35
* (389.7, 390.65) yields -0.10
